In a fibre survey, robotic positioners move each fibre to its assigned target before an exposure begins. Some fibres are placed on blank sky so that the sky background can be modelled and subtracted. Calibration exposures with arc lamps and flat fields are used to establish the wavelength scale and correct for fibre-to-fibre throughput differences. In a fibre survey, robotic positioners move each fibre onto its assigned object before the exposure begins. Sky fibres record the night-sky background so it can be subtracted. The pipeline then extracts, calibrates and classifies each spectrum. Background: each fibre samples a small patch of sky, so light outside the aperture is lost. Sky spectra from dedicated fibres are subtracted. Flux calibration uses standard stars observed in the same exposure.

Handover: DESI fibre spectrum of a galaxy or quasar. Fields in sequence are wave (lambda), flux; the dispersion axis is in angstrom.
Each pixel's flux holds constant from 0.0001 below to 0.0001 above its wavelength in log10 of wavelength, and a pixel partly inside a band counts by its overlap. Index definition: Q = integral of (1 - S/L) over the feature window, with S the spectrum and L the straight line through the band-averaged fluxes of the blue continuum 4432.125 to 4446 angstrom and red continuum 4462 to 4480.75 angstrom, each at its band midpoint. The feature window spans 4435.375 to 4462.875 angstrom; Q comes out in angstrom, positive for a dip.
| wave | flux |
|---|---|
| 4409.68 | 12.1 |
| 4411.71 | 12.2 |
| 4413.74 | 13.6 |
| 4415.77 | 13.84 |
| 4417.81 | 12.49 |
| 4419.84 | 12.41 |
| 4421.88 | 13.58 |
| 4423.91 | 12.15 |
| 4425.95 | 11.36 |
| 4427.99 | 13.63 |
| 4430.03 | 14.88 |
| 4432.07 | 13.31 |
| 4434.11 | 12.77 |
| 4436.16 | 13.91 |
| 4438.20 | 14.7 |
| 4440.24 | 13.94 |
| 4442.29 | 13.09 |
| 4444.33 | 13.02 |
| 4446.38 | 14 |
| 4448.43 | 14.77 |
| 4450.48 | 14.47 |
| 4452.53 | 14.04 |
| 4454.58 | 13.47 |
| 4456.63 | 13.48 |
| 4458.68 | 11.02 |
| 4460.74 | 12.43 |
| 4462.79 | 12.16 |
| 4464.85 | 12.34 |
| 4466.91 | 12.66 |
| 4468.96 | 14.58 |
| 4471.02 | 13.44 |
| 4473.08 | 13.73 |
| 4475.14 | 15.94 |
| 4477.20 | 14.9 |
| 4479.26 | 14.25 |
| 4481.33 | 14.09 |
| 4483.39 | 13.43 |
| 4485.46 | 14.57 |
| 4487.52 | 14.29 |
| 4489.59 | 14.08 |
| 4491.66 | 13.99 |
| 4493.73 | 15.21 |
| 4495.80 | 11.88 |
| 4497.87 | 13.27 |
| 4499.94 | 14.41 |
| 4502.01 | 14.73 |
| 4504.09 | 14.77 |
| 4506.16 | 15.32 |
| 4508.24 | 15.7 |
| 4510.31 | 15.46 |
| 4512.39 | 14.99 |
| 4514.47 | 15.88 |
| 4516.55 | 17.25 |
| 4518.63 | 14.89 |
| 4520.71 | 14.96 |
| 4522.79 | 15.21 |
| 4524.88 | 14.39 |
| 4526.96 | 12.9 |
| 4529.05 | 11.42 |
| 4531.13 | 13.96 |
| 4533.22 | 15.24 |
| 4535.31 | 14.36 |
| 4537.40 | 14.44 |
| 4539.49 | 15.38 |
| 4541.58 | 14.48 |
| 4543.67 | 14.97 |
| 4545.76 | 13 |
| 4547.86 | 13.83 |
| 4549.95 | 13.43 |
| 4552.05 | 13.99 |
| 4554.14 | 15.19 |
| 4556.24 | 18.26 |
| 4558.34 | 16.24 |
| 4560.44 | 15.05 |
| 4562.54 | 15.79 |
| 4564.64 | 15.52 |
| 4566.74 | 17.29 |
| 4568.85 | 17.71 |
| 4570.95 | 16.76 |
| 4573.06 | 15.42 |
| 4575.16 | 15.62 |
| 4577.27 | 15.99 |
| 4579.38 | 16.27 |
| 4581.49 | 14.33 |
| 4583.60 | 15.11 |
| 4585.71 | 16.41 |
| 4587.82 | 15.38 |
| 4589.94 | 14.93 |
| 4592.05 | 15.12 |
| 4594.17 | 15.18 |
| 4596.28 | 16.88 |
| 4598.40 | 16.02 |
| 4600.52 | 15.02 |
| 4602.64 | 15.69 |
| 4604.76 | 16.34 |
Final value 0.3 angstrom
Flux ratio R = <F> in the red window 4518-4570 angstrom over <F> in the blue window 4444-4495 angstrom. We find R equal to 1.08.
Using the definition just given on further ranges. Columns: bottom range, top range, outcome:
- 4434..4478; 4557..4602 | 1.16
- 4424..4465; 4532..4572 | 1.15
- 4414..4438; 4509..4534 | 1.12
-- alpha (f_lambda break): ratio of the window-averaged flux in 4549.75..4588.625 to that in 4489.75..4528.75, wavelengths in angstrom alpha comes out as 1.1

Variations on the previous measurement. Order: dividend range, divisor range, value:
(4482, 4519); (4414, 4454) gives 1.09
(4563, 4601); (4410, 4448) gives 1.19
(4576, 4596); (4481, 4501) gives 1.11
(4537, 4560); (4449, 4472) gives 1.13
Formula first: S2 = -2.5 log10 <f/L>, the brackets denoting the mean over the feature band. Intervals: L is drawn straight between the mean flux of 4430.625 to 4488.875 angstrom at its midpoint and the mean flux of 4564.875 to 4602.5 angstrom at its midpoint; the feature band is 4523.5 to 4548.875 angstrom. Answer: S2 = 0.07 mag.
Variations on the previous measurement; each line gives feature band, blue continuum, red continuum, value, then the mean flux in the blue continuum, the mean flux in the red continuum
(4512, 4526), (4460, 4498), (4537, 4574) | -0.05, 13.8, 15.4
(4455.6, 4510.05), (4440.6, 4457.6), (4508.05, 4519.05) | 0.07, 13.8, 15.7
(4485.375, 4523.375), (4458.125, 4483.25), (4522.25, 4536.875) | -0.08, 13.5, 13.9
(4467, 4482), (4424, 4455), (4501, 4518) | 0.02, 13.6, 15.5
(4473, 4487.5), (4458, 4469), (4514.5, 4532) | -0.12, 12.4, 14.5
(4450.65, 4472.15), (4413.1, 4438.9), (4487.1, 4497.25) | 0.04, 13.3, 13.8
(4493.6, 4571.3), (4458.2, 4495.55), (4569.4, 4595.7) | -0.01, 13.7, 15.6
